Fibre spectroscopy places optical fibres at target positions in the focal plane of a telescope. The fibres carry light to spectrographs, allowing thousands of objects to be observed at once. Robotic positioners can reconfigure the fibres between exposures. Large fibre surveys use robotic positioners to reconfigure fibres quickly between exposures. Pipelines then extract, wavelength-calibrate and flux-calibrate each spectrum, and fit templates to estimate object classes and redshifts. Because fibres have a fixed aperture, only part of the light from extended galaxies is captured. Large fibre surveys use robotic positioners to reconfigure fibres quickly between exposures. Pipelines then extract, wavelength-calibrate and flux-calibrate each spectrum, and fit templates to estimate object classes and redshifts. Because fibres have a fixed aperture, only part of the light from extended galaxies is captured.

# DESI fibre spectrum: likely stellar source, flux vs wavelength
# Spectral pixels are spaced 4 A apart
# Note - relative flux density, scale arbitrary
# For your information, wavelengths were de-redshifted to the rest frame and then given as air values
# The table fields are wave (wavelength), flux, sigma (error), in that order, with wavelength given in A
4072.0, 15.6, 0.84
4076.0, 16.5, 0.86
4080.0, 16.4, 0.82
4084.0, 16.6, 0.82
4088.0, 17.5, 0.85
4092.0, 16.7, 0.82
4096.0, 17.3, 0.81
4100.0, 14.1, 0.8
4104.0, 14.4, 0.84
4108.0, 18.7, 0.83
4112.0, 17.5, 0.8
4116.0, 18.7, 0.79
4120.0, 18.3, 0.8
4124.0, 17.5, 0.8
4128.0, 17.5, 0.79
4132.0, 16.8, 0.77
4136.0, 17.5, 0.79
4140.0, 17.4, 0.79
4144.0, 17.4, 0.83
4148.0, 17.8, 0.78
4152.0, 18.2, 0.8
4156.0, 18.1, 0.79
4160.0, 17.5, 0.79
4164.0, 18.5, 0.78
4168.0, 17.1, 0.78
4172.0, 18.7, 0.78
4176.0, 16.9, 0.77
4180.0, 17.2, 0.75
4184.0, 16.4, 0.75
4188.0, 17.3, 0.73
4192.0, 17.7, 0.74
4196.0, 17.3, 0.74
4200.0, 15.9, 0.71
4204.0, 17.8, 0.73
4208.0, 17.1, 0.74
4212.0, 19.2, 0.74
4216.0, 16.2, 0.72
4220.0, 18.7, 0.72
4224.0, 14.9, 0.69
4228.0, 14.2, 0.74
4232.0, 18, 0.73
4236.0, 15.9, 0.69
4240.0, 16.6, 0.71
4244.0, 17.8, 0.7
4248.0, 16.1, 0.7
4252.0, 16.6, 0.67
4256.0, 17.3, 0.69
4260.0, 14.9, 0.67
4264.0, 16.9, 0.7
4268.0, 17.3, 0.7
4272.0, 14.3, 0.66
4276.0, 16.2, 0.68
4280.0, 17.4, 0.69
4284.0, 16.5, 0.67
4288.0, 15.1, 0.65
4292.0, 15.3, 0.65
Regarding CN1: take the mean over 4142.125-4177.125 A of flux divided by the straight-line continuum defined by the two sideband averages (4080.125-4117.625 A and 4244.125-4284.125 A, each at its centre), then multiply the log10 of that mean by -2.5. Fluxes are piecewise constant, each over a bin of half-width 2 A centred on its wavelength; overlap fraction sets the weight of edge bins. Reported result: -0.07 mag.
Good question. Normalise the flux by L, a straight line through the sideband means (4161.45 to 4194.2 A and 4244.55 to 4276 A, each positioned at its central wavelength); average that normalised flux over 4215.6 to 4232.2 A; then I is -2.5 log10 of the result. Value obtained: 0.037 mag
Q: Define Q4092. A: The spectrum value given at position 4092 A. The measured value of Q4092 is 16.7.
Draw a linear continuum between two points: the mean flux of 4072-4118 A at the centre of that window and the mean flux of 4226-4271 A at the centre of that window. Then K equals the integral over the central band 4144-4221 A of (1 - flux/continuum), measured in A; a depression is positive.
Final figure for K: -4.51 A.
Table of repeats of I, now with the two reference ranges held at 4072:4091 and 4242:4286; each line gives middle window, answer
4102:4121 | -0.056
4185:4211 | -0.045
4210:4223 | -0.081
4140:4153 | -0.072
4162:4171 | -0.085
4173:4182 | -0.044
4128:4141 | -0.043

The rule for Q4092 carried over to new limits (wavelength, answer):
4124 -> 17.5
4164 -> 18.5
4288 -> 15.1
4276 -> 16.2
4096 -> 17.3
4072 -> 15.6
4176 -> 16.9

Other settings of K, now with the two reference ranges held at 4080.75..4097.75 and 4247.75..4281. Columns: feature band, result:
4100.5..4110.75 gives 0.4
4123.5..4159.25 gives -1.7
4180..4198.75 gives -0.6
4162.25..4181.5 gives -1.2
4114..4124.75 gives -0.9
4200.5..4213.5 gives -1.0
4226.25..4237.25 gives 0.2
